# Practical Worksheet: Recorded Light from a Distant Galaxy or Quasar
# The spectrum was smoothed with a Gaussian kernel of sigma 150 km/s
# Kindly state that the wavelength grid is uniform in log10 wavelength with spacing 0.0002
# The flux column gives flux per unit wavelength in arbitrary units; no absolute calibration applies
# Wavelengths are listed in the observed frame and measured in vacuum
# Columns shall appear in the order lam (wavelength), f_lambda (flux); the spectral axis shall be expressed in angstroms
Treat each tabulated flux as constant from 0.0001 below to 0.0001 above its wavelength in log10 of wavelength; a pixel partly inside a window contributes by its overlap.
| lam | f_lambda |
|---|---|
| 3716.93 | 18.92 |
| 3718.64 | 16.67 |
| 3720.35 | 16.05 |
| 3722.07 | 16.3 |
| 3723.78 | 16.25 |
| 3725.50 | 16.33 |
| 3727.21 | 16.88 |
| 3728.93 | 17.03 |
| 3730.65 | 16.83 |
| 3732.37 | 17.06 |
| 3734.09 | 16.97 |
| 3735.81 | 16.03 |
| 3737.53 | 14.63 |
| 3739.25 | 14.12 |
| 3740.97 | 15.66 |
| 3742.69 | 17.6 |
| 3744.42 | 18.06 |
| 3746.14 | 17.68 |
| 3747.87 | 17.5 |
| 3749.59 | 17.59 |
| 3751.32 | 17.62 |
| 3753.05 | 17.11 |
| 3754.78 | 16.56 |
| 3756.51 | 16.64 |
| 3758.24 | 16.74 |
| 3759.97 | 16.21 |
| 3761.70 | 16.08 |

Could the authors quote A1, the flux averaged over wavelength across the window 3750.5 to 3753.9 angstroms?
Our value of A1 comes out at 17.4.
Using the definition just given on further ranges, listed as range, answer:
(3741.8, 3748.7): 17.7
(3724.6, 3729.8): 16.7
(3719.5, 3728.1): 16.4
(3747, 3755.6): 17.3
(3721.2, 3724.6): 16.3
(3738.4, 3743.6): 15.8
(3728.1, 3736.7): 16.8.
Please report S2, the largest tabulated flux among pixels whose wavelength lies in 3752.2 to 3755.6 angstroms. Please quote 17.11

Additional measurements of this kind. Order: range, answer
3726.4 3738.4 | 17.06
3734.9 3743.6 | 17.6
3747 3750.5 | 17.59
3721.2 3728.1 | 16.88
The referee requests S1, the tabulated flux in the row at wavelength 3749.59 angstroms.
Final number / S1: 17.59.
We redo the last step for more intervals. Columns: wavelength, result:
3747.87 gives 17.5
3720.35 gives 16.05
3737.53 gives 14.63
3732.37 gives 17.06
